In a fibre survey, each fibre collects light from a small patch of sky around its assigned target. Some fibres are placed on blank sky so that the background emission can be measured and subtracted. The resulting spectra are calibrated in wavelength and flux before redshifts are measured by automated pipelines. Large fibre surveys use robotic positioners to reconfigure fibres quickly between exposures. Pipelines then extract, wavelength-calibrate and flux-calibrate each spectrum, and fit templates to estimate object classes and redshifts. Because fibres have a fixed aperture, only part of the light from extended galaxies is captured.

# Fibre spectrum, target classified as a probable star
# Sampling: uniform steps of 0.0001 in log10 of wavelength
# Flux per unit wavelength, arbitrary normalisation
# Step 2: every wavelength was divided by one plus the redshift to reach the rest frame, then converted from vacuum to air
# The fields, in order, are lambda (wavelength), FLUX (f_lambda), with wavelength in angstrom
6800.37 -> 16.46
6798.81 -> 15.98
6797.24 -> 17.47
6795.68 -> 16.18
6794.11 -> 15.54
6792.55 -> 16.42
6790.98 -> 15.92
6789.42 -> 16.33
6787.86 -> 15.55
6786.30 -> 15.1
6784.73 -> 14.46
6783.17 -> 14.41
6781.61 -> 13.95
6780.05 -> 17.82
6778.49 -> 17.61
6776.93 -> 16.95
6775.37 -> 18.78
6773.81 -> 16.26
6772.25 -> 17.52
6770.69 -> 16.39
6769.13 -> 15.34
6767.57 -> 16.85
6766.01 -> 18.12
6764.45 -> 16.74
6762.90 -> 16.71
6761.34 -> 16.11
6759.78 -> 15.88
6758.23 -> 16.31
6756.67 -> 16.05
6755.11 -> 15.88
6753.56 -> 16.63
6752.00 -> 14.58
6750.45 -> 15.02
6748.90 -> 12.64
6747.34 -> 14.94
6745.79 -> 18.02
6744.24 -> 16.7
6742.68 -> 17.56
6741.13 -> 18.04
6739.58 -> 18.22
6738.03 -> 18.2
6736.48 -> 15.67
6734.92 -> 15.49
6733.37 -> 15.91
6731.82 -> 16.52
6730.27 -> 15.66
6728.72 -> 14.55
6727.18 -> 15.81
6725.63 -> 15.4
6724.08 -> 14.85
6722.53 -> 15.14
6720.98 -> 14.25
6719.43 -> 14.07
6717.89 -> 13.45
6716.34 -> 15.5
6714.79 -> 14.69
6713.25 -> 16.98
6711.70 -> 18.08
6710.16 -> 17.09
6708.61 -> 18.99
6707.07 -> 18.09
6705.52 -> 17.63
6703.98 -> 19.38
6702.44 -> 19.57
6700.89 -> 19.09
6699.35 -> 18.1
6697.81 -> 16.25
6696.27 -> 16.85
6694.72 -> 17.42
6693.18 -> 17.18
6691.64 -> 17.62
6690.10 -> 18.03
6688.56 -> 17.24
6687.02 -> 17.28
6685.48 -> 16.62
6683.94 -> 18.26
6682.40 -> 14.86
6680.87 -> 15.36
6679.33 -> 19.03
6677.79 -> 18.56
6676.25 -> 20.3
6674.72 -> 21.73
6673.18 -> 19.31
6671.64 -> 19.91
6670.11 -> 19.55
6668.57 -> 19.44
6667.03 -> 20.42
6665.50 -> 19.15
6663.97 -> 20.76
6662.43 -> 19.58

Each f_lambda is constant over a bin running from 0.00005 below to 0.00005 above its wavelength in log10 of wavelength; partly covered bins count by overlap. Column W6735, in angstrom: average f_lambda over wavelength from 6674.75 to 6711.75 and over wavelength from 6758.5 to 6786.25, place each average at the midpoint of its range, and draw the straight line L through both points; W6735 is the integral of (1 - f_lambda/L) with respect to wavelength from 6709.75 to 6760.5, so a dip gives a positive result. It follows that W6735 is 3.7 angstrom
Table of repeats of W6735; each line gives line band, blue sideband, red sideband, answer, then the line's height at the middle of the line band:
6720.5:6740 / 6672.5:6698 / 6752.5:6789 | 1.38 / 17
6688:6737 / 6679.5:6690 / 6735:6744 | 1.41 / 17.1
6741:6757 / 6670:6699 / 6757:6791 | 0.82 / 16.8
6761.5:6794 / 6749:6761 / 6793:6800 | -0.71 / 16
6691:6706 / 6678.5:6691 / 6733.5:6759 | -0.90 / 16.9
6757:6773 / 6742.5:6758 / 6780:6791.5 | -1.05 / 15.6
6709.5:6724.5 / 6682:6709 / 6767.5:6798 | 1.68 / 17.3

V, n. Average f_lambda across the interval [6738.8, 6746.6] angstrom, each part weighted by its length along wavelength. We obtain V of 17.7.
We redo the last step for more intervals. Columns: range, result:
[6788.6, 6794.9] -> 16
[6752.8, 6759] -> 16.2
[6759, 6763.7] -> 16.3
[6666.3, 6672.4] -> 19.8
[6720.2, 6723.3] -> 14.7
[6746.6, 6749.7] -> 13.8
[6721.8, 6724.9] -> 15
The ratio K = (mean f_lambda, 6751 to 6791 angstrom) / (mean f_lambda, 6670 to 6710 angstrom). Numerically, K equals 0.90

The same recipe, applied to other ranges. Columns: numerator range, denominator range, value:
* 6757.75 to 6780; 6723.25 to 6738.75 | 1.07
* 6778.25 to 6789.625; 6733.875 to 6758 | 0.96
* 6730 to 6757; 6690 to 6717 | 0.92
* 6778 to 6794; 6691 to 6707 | 0.88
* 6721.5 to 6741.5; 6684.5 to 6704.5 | 0.91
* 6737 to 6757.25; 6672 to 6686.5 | 0.90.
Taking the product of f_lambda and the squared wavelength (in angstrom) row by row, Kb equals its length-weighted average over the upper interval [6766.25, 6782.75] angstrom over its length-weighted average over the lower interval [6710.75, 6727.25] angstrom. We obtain 1.11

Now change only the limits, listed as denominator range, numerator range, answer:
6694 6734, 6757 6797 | 1.01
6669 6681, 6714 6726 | 0.76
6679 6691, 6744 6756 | 0.93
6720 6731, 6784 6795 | 1.06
